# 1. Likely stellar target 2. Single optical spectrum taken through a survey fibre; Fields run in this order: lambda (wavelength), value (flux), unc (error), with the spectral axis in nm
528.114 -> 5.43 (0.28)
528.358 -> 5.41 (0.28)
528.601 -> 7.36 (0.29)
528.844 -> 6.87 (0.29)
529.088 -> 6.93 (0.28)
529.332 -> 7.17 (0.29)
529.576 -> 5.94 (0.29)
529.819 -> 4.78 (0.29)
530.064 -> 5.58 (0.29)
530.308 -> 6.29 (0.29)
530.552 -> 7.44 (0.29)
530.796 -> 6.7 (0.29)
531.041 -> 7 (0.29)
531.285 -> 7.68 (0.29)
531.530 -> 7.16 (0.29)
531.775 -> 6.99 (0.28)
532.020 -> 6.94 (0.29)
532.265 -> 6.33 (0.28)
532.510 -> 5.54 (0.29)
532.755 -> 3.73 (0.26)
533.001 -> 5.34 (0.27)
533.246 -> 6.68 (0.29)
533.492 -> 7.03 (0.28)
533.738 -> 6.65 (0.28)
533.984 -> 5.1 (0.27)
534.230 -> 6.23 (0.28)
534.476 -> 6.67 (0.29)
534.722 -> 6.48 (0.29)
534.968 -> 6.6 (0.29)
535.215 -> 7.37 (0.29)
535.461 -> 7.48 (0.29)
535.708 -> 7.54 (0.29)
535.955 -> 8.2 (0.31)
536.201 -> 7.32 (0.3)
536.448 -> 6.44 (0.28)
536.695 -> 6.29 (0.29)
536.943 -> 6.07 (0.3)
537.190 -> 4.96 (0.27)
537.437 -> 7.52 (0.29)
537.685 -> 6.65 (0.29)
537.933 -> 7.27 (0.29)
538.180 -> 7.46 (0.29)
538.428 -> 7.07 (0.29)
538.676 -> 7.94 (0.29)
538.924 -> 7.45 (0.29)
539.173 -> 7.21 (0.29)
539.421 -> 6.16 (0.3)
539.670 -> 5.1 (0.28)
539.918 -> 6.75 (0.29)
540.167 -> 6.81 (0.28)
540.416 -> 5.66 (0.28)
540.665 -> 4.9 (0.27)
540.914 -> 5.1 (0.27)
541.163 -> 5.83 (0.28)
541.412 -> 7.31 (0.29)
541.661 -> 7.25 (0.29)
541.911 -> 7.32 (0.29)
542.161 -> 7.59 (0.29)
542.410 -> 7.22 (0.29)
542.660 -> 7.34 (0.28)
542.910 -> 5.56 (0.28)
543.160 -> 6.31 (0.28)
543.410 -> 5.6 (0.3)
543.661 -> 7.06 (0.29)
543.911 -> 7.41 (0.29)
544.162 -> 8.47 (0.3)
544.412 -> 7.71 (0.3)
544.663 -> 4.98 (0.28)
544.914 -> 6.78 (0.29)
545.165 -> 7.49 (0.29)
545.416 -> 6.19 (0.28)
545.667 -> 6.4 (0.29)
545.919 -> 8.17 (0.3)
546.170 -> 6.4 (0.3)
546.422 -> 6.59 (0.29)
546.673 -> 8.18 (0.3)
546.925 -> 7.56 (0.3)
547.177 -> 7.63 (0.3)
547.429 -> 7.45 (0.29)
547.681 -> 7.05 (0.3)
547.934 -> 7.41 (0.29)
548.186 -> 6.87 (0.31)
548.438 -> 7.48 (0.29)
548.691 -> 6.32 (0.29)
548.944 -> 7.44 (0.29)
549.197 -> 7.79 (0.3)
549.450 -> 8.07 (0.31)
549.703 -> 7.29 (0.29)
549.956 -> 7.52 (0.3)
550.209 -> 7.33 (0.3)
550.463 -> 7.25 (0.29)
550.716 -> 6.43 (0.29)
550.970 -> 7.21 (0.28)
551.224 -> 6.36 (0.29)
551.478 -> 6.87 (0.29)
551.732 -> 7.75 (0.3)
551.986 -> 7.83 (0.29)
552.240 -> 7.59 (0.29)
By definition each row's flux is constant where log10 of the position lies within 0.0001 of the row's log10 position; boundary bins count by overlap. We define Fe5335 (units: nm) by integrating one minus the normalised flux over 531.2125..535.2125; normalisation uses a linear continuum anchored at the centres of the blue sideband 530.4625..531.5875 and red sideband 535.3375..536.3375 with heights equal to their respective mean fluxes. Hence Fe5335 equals 0.57 nm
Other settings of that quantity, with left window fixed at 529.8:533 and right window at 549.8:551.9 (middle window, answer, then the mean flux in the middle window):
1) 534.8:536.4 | -0.21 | 7.35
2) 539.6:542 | 0.18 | 6.21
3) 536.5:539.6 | -0.09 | 6.8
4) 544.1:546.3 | -0.01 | 6.91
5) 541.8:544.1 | -0.03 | 6.86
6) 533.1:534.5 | 0.02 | 6.35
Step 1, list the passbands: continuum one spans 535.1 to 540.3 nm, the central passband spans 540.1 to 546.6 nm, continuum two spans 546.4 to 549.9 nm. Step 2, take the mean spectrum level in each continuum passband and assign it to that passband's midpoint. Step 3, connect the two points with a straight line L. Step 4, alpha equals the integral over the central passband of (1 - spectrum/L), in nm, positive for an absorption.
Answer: 0.44 nm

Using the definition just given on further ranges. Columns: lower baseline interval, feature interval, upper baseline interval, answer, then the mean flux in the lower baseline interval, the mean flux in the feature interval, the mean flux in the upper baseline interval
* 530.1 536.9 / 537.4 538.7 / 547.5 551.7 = -0.092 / 6.62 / 7.26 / 7.18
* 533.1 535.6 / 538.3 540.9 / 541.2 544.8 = 0.133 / 6.62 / 6.44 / 6.91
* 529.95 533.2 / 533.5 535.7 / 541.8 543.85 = -0.057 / 6.37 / 6.65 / 6.77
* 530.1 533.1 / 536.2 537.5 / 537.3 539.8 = 0.102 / 6.41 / 6.3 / 6.97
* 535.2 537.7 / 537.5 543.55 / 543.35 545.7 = 0.214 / 6.89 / 6.63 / 6.86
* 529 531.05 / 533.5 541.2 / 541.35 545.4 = 0.091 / 6.39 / 6.6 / 6.94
